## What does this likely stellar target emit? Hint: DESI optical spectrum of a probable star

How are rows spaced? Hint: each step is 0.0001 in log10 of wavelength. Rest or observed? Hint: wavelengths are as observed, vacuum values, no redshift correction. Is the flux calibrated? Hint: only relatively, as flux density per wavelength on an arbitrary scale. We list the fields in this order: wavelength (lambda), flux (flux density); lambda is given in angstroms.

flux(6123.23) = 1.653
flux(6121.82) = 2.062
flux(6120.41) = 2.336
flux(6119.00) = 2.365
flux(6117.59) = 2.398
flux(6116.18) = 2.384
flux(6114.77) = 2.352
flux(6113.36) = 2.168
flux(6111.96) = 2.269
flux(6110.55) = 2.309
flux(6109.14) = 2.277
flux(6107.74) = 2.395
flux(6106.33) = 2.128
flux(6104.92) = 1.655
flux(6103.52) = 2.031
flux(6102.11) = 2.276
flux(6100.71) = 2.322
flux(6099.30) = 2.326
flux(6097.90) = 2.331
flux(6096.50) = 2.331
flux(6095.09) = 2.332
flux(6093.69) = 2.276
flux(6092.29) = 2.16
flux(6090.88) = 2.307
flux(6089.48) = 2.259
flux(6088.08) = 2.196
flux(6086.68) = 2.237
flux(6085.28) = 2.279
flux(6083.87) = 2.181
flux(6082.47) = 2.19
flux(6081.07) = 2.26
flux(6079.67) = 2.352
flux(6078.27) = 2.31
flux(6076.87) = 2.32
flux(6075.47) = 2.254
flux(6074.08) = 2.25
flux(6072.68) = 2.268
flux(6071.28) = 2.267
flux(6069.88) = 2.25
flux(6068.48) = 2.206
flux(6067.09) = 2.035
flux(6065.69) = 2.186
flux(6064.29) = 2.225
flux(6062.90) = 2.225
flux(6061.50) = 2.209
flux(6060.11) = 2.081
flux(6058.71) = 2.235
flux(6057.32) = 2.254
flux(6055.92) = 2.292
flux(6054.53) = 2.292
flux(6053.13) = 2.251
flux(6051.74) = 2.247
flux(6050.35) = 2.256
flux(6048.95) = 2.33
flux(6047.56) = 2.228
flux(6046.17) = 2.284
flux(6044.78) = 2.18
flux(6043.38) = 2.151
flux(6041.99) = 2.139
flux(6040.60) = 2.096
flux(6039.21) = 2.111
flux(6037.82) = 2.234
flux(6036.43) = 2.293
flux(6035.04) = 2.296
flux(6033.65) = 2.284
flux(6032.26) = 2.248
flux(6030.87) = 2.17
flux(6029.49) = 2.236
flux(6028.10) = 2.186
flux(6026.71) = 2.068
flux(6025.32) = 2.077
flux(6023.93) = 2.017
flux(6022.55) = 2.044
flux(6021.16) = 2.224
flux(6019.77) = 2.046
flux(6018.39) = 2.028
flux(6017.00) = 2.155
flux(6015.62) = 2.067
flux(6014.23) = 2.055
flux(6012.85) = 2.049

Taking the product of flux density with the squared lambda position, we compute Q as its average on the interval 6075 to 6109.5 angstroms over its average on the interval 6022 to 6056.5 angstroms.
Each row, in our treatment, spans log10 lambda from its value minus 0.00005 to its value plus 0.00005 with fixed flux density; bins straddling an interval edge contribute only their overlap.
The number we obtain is 1.03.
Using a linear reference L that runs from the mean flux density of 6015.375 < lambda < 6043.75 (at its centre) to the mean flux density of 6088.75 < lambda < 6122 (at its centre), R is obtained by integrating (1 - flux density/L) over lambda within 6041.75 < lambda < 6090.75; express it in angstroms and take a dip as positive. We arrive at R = -0.7 angstroms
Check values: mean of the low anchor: 2.15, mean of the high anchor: 2.25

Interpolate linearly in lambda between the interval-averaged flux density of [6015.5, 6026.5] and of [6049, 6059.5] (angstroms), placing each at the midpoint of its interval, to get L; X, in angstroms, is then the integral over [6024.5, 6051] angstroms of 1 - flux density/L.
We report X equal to -0.4 angstroms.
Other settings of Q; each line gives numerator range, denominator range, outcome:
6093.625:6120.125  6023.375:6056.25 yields 1.05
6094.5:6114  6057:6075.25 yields 1.02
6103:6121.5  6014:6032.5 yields 1.09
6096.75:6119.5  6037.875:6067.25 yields 1.04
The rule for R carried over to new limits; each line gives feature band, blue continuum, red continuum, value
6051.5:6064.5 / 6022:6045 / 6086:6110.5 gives -0.2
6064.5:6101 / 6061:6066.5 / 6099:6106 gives -1.7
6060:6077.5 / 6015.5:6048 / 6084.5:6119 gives -0.1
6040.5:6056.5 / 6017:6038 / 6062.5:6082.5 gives -0.2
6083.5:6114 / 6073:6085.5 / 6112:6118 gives 0.8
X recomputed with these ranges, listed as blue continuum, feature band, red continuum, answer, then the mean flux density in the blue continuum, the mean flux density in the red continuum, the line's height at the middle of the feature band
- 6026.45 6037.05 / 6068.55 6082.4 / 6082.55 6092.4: -0.3 angstroms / 2.23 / 2.23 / 2.23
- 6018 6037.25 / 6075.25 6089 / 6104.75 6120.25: -0.2 angstroms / 2.16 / 2.27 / 2.23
